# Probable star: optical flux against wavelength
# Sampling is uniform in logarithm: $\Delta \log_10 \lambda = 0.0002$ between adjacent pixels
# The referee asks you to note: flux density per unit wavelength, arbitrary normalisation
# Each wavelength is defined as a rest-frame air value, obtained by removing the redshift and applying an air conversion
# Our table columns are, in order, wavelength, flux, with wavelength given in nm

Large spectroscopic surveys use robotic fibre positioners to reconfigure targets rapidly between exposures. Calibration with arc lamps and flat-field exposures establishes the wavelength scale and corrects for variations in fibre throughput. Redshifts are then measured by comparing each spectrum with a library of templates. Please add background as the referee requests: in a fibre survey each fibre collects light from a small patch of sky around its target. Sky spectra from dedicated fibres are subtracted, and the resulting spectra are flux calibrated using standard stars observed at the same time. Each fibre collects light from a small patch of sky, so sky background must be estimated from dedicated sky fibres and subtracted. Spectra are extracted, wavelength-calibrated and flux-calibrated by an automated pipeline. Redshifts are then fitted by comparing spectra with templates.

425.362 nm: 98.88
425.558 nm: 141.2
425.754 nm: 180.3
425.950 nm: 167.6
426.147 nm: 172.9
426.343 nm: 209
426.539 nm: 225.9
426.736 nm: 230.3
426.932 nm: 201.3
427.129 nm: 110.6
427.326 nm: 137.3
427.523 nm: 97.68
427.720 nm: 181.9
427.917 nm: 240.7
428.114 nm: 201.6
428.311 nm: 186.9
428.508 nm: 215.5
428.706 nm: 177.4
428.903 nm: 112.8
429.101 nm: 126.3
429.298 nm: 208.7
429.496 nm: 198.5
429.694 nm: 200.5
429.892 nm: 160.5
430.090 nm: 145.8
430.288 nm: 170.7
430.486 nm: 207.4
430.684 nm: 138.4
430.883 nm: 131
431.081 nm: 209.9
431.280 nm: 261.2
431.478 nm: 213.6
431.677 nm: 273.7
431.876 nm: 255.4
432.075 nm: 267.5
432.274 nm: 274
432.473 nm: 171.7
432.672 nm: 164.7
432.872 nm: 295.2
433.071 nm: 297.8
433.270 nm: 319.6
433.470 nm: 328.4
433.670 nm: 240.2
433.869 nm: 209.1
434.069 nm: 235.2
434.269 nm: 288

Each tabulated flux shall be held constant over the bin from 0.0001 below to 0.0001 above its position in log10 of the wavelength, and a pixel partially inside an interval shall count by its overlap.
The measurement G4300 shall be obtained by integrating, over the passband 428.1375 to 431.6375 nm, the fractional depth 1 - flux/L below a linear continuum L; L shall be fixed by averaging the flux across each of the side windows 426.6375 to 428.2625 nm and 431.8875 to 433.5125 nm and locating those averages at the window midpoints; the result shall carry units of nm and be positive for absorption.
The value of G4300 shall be 0.535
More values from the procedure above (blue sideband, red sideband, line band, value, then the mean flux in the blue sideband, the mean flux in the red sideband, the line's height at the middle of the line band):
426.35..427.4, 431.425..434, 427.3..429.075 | 0.251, 184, 255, 200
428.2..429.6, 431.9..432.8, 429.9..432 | 0.063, 175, 225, 205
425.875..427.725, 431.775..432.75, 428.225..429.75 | 0.136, 173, 228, 195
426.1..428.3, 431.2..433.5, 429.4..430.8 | 0.317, 183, 258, 225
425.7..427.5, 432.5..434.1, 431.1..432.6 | -0.008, 178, 258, 241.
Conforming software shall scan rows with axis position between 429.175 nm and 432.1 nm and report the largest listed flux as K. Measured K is 273.7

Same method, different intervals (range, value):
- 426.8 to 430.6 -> 240.7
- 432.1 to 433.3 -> 319.6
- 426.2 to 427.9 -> 230.3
